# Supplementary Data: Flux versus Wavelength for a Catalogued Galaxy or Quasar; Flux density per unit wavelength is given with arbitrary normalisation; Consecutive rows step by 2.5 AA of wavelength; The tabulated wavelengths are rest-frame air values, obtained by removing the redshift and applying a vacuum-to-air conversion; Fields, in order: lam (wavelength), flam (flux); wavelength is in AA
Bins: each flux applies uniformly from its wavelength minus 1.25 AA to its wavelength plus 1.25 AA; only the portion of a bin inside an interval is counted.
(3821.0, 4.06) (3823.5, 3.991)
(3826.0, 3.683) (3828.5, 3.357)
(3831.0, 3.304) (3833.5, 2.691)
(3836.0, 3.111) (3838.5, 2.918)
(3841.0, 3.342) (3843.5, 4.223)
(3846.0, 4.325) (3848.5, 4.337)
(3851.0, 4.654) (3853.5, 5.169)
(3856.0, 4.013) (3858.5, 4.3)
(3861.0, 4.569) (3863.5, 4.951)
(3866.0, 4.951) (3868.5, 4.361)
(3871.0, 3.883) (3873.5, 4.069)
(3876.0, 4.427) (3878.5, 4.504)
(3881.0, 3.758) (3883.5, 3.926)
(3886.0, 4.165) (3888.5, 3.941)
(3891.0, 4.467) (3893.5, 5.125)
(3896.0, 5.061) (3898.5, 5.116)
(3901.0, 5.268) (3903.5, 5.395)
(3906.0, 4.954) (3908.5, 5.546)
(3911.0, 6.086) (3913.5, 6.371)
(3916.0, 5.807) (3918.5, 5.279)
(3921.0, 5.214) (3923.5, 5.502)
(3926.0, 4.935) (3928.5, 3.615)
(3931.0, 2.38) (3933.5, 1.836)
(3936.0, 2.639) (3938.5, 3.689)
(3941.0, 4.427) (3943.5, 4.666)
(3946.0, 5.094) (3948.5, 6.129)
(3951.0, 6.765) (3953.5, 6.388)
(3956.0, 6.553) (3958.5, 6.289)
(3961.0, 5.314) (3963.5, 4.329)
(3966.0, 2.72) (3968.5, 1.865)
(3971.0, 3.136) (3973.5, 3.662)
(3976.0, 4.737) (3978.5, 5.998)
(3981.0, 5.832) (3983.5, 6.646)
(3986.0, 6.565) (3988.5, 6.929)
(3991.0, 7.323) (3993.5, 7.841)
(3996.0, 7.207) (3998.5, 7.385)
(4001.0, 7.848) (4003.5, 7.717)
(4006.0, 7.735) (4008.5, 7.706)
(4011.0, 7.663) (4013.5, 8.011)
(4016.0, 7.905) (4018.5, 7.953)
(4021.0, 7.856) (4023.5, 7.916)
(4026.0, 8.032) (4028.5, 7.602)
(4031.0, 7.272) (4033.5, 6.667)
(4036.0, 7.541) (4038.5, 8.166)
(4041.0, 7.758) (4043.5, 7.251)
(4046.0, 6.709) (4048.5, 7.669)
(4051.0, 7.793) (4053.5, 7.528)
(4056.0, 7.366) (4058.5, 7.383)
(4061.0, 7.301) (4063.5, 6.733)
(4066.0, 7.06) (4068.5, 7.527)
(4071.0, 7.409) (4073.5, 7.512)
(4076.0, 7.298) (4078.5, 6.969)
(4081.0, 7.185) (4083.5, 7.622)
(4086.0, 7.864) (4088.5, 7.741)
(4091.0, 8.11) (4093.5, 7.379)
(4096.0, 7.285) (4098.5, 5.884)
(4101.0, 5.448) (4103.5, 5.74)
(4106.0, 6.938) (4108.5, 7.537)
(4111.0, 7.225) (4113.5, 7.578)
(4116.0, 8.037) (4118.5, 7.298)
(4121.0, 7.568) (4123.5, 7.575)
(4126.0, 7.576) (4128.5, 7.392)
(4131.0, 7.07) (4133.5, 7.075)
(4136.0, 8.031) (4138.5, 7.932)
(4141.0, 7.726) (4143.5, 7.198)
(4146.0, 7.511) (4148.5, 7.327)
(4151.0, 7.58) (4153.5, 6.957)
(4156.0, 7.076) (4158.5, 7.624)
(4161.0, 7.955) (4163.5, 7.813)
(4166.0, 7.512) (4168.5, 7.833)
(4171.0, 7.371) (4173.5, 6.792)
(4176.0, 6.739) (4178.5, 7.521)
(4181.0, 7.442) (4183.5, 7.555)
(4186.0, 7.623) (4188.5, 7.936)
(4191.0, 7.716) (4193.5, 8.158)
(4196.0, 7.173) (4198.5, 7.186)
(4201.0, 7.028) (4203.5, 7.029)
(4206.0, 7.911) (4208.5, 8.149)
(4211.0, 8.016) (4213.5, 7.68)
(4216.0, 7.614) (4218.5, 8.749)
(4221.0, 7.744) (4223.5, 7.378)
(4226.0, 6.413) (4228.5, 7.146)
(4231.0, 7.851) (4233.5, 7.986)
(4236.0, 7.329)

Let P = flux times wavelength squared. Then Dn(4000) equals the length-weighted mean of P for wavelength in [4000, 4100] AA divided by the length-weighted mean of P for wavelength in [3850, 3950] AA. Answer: 1.75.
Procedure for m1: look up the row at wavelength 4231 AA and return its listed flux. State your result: 7.851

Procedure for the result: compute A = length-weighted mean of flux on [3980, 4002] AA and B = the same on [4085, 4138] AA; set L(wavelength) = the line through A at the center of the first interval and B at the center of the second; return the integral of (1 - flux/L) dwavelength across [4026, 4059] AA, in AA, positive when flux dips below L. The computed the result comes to -1.4 AA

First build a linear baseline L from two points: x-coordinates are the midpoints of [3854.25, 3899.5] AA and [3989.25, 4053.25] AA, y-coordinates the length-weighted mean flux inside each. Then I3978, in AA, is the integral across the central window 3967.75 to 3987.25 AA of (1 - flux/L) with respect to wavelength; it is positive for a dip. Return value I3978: 5.26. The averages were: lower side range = 4.43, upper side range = 7.61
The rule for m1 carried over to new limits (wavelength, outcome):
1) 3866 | 4.951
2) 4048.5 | 7.669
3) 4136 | 8.031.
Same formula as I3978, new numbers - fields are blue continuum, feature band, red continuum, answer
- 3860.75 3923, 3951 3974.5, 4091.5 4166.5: 4.1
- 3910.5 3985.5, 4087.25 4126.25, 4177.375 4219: -3.3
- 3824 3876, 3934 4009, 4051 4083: 3.3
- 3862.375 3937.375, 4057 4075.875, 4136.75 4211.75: -2.7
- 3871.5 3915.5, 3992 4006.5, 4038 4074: -2.5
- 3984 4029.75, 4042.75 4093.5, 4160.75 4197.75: 1.2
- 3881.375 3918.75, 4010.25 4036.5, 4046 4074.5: -3.3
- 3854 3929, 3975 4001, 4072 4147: -3.5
